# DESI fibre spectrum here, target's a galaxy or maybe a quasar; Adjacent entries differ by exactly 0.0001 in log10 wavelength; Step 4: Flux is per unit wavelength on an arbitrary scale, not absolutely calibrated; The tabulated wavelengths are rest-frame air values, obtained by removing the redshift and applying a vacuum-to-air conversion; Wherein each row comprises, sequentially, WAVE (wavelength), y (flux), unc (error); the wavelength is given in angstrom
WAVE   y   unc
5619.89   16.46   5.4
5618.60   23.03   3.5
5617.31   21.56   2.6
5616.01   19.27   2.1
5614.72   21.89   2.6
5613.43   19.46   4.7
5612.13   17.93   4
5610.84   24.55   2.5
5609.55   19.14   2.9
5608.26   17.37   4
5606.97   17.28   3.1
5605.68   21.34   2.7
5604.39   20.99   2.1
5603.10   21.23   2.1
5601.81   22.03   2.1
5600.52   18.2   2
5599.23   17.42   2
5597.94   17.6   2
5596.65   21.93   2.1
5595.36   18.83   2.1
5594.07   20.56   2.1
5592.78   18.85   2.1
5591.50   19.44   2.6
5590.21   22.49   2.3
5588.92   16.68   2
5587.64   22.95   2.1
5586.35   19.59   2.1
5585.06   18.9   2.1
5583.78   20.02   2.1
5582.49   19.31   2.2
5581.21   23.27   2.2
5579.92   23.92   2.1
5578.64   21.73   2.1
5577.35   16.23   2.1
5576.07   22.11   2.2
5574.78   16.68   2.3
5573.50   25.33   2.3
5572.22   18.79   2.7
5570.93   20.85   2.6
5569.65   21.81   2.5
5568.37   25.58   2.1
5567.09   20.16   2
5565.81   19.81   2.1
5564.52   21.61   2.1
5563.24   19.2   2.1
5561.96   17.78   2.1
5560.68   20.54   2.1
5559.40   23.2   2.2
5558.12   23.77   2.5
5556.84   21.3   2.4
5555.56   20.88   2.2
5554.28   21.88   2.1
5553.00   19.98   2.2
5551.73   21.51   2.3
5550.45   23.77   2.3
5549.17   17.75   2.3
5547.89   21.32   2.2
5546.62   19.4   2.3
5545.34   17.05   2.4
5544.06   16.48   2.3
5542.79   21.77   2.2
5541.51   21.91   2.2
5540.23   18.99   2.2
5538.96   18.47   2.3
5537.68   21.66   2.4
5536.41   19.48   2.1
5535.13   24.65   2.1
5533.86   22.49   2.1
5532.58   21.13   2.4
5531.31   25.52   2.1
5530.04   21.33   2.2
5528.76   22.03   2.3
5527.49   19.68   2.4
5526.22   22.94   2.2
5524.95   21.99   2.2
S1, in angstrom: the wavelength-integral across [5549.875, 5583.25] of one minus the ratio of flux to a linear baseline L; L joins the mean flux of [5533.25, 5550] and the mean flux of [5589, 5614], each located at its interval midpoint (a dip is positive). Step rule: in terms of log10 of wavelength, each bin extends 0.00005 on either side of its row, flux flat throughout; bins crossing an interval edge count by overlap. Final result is -2.0 angstrom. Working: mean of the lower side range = 20.1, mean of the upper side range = 19.7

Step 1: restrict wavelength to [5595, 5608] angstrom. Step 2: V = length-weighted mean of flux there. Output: 19.6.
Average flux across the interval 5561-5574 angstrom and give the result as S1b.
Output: 21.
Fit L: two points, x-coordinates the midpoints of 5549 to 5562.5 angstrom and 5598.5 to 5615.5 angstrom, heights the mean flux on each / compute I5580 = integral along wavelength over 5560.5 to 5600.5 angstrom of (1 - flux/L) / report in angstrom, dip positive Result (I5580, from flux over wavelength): 0.6 angstrom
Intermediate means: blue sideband 21.3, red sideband 19.9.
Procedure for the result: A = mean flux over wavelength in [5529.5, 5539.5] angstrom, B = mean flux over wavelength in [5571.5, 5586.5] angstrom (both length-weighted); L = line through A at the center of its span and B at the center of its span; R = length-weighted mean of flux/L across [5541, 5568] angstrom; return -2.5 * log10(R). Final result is 0.04 mag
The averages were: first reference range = 21.9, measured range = 20.6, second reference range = 20.5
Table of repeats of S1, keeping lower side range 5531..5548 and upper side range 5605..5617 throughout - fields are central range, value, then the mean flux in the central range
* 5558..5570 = -0.5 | 21.2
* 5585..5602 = 0.3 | 19.6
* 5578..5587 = -0.4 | 21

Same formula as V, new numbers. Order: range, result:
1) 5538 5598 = 20.5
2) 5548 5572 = 21.1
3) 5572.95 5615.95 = 20.1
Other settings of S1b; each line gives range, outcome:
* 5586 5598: 20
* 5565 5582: 21.2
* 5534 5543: 21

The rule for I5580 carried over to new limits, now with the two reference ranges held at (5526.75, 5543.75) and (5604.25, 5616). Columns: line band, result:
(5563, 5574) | -0.4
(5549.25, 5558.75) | -0.3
